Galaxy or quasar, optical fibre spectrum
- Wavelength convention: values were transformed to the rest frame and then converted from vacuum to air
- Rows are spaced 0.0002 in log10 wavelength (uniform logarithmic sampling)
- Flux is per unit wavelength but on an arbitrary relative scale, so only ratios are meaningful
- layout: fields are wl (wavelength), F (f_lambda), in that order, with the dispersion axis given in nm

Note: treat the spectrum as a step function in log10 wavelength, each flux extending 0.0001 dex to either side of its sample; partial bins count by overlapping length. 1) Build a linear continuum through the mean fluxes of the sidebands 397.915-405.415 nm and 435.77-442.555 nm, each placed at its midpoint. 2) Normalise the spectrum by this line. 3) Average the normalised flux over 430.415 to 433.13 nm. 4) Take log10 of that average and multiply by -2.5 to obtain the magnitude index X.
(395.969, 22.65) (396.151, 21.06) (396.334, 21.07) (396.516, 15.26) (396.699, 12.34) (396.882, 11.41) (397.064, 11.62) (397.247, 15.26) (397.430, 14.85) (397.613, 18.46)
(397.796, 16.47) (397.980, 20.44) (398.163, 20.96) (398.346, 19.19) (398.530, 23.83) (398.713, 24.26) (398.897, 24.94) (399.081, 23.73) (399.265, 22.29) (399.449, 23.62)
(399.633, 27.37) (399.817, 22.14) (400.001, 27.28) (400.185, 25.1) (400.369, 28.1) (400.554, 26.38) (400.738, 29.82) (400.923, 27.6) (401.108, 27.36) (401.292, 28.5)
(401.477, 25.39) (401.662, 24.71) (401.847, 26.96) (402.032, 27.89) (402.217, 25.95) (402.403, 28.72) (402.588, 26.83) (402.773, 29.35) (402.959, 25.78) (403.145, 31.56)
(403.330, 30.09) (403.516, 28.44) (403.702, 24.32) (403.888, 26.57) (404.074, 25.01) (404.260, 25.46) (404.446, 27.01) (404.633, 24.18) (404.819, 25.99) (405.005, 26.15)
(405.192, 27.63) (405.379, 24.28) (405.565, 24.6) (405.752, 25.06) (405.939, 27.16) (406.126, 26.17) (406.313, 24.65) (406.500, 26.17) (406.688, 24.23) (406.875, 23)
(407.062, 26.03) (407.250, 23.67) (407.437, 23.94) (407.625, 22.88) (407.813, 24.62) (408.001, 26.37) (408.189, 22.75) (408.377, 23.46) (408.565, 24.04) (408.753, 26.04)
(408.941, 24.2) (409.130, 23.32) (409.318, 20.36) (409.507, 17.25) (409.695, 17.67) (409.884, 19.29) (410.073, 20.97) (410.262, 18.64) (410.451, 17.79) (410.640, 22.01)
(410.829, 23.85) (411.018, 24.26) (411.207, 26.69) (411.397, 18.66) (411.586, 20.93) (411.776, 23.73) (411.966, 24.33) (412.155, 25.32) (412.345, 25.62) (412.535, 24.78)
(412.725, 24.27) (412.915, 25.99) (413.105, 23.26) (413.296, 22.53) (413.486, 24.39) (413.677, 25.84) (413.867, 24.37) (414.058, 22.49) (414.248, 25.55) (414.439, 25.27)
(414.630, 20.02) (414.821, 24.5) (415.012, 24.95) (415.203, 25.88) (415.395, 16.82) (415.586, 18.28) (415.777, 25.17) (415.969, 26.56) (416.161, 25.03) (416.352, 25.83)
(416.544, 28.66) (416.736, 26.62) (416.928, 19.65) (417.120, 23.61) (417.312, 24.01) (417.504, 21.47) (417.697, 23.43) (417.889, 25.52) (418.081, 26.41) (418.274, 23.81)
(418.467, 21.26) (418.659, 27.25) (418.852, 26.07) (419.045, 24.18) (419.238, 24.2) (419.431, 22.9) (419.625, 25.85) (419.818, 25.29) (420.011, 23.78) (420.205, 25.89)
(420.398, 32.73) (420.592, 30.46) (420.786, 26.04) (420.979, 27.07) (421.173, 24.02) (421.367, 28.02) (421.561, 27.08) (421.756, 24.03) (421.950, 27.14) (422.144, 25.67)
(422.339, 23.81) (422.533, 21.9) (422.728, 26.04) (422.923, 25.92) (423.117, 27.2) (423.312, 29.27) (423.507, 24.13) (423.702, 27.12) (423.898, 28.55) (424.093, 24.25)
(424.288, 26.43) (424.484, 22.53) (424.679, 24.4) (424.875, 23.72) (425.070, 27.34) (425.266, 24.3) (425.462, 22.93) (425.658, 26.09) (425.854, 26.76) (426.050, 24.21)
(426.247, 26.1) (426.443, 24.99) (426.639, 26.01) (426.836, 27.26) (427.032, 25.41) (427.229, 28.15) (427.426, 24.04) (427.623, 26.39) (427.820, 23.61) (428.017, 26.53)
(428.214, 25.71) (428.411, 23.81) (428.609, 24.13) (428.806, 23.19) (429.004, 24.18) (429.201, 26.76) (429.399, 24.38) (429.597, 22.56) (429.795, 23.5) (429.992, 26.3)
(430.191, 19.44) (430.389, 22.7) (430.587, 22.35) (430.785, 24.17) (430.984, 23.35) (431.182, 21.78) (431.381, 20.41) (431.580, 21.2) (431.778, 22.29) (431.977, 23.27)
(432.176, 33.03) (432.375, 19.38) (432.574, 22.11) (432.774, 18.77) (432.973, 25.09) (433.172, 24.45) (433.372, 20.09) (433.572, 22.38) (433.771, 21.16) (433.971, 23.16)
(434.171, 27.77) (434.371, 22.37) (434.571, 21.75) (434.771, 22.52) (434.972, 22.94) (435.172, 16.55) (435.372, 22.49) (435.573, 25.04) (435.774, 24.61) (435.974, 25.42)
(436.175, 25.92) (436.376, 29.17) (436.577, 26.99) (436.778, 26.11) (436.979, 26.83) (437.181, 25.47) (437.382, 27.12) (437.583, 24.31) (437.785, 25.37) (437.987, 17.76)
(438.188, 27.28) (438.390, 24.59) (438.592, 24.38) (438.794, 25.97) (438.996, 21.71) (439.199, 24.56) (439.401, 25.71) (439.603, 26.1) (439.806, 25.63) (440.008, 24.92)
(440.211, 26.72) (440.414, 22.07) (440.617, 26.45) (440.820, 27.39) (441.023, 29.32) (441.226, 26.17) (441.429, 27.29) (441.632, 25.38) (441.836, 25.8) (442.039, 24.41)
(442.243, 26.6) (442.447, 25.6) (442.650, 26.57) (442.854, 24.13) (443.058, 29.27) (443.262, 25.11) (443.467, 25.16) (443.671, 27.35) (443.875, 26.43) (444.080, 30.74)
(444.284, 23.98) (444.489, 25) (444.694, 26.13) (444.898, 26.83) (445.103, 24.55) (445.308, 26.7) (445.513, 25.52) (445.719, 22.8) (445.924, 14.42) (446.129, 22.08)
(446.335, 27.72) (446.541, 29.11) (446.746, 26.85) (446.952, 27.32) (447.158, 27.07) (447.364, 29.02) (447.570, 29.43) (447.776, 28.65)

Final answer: 0.12 mag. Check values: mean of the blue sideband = 25.9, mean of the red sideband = 25.6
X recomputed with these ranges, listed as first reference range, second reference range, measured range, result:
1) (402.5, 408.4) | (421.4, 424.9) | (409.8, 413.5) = 0.13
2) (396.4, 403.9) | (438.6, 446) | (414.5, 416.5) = 0.04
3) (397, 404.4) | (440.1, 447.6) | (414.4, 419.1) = 0.05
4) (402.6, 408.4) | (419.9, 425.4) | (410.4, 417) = 0.09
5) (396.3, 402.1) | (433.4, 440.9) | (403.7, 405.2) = -0.14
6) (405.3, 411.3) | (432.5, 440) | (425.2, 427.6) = -0.08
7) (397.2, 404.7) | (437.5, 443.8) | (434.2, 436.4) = 0.09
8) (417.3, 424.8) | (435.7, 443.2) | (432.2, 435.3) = 0.15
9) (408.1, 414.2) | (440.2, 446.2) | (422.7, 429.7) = -0.06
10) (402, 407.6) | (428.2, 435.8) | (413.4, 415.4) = 0.05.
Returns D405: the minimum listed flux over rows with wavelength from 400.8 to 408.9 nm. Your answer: 22.75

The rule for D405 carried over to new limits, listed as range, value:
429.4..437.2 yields 16.55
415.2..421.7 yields 16.82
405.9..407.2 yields 23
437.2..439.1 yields 17.76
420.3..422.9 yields 21.9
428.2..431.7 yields 19.44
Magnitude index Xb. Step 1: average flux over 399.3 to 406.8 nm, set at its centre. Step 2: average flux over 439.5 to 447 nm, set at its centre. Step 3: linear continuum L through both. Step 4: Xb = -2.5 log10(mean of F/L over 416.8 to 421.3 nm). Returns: 0.05 mag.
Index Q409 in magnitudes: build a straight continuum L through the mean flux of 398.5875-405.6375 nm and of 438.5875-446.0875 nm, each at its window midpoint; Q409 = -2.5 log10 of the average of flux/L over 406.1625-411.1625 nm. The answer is 0.15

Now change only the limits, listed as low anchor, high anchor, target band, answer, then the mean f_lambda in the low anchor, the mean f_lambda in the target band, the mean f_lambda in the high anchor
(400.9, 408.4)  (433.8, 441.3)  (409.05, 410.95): 0.269 mag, 26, 20.2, 24.8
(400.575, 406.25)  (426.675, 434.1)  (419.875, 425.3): -0.061 mag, 26.8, 26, 23.7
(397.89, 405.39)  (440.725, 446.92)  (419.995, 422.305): -0.040 mag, 25.9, 26.8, 25.8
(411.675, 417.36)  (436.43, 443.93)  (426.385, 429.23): -0.018 mag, 24.1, 25.3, 25.6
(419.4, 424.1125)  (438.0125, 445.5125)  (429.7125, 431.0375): 0.130 mag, 26.2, 23.1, 25.8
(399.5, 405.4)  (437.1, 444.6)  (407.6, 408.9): 0.096 mag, 26.8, 24.4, 25.6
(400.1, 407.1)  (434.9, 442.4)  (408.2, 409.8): 0.192 mag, 26.5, 22.1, 25.2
